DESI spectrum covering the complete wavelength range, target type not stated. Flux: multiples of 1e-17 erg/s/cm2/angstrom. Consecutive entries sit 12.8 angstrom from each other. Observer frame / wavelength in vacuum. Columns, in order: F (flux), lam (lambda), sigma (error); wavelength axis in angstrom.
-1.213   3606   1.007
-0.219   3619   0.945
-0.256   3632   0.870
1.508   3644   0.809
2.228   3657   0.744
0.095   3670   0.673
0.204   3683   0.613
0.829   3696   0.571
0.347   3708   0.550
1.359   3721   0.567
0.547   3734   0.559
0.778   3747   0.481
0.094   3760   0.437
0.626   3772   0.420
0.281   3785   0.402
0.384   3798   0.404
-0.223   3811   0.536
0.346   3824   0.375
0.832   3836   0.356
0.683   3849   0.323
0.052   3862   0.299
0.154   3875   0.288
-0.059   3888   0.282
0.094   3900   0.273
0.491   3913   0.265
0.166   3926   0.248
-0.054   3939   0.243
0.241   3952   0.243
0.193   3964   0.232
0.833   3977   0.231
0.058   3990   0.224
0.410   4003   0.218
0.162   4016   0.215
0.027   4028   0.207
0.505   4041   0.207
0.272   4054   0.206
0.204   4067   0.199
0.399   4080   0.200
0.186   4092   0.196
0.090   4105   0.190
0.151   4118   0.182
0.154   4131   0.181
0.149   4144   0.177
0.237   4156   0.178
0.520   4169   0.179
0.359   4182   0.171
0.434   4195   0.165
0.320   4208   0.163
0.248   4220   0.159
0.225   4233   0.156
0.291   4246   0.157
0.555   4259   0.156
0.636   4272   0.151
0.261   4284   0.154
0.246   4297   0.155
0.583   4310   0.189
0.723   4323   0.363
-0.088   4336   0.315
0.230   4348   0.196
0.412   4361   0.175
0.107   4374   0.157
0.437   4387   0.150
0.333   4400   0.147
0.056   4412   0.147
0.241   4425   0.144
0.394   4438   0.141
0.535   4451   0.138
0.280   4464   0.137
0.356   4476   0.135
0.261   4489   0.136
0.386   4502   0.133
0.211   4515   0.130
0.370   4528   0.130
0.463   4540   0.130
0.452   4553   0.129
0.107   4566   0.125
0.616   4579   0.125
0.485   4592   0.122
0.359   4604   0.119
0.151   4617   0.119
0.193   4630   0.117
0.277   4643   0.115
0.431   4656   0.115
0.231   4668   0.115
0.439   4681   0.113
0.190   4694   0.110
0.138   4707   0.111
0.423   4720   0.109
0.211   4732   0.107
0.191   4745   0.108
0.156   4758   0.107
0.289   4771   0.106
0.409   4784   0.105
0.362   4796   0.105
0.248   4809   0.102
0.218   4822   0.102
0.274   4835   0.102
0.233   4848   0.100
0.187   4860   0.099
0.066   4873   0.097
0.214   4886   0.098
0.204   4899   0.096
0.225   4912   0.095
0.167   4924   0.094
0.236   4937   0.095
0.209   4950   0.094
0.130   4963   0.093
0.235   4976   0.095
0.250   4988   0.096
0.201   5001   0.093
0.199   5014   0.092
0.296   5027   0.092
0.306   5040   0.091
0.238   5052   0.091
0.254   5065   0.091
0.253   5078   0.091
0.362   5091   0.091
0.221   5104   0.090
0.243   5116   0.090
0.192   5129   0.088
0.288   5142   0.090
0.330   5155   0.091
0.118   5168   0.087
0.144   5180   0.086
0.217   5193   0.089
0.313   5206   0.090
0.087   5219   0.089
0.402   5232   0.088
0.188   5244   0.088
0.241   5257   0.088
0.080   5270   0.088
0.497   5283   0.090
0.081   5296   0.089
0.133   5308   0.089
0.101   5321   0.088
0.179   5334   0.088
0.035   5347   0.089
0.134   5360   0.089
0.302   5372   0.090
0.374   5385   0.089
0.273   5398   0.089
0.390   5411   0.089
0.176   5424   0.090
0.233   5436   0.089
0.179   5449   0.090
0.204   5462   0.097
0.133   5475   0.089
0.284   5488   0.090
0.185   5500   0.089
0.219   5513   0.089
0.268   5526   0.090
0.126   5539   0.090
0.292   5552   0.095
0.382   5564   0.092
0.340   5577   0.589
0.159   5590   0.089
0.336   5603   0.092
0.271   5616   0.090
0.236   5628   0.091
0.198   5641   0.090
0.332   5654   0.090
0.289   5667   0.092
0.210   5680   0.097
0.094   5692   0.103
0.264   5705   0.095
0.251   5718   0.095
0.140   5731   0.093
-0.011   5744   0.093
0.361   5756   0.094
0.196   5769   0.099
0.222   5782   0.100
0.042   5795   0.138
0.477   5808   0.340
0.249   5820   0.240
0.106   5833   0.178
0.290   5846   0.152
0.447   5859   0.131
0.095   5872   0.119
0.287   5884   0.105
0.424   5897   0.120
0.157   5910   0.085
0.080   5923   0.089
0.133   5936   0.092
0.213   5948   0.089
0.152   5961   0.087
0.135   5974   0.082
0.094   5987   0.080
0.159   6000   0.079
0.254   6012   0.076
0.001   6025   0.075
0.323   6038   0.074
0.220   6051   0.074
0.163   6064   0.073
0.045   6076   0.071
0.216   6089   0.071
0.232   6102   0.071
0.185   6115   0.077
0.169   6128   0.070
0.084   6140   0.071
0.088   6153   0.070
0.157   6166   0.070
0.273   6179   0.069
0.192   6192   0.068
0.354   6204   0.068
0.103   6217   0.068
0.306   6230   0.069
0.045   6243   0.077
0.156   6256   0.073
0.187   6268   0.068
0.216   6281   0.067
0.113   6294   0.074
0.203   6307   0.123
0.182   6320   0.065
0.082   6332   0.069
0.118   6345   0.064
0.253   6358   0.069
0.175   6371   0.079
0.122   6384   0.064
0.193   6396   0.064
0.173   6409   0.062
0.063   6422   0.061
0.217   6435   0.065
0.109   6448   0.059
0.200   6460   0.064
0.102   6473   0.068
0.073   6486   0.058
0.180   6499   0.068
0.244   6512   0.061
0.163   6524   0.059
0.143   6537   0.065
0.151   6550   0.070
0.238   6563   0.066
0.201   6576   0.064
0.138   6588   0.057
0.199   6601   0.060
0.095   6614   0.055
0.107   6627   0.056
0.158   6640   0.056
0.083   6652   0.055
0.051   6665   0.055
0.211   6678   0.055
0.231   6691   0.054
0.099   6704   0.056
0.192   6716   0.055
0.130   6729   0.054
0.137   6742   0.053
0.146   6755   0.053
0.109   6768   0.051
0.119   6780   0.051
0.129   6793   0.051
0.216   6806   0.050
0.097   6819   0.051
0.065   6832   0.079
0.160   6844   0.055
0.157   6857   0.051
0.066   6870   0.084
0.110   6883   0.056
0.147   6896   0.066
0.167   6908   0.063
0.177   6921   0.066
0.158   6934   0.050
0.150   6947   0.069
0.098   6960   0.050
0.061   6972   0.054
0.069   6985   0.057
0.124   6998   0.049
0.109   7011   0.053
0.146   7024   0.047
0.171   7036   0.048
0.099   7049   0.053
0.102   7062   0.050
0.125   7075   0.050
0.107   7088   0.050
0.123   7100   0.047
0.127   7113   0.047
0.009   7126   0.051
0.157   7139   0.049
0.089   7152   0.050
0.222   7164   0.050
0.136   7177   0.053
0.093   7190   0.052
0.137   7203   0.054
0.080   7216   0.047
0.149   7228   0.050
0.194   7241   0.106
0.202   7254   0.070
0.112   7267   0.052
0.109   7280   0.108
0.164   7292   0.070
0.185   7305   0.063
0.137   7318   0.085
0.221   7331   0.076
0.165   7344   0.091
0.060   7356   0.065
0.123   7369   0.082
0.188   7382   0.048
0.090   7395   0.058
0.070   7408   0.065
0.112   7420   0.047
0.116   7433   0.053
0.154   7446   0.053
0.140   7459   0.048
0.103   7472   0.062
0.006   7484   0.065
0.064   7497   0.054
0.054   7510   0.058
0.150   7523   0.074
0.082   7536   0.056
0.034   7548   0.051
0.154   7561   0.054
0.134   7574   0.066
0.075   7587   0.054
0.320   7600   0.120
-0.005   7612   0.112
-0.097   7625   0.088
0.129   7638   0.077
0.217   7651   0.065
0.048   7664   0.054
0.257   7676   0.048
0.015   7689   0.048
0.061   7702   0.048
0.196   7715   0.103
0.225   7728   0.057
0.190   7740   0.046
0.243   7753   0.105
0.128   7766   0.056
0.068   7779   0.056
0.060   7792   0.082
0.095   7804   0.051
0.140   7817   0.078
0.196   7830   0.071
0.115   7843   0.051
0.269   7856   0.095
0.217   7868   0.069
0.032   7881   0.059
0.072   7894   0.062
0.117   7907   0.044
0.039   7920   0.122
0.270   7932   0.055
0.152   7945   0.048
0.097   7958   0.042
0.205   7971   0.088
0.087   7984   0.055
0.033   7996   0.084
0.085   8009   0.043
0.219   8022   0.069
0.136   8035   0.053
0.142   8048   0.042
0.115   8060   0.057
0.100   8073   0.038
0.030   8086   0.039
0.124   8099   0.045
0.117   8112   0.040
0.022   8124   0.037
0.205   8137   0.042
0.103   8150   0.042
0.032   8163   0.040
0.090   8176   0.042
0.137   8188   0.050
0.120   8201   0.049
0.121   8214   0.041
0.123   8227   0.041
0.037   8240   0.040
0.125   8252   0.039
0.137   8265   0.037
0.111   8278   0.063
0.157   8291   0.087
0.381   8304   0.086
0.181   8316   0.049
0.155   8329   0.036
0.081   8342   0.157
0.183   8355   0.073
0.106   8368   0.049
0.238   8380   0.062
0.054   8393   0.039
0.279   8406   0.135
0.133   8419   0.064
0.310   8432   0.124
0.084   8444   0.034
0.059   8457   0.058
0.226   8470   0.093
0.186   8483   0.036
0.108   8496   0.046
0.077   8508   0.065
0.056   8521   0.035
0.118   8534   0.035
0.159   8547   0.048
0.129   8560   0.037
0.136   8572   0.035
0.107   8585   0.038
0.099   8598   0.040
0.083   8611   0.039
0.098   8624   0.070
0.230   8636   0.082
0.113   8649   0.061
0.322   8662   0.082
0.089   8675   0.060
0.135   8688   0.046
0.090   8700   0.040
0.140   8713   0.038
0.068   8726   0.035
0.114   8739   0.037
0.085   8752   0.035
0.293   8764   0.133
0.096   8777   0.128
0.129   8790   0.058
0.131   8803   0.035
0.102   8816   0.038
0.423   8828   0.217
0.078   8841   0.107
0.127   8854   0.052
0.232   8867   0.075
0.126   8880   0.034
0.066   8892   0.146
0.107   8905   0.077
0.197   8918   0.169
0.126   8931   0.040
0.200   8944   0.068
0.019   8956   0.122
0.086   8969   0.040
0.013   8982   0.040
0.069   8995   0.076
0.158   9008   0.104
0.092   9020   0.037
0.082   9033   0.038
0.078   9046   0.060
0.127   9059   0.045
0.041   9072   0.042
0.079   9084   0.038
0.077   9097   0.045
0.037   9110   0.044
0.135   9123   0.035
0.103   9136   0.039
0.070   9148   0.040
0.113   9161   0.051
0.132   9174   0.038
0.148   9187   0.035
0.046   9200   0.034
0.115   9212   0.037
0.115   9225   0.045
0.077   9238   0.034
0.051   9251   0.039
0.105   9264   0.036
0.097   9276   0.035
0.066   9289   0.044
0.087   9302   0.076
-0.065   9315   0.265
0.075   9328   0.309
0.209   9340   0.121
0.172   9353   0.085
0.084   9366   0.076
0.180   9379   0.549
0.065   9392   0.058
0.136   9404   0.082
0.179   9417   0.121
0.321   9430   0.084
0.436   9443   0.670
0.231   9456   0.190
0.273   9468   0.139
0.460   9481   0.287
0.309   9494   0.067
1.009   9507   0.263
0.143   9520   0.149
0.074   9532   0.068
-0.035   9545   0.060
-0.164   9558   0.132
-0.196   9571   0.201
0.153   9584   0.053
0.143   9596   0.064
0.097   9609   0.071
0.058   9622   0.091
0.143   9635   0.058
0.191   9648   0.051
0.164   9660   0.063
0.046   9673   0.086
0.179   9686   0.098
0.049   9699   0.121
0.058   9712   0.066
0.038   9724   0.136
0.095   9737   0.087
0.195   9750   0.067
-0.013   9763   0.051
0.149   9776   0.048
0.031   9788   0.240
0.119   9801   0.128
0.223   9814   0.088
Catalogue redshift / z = 1.549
